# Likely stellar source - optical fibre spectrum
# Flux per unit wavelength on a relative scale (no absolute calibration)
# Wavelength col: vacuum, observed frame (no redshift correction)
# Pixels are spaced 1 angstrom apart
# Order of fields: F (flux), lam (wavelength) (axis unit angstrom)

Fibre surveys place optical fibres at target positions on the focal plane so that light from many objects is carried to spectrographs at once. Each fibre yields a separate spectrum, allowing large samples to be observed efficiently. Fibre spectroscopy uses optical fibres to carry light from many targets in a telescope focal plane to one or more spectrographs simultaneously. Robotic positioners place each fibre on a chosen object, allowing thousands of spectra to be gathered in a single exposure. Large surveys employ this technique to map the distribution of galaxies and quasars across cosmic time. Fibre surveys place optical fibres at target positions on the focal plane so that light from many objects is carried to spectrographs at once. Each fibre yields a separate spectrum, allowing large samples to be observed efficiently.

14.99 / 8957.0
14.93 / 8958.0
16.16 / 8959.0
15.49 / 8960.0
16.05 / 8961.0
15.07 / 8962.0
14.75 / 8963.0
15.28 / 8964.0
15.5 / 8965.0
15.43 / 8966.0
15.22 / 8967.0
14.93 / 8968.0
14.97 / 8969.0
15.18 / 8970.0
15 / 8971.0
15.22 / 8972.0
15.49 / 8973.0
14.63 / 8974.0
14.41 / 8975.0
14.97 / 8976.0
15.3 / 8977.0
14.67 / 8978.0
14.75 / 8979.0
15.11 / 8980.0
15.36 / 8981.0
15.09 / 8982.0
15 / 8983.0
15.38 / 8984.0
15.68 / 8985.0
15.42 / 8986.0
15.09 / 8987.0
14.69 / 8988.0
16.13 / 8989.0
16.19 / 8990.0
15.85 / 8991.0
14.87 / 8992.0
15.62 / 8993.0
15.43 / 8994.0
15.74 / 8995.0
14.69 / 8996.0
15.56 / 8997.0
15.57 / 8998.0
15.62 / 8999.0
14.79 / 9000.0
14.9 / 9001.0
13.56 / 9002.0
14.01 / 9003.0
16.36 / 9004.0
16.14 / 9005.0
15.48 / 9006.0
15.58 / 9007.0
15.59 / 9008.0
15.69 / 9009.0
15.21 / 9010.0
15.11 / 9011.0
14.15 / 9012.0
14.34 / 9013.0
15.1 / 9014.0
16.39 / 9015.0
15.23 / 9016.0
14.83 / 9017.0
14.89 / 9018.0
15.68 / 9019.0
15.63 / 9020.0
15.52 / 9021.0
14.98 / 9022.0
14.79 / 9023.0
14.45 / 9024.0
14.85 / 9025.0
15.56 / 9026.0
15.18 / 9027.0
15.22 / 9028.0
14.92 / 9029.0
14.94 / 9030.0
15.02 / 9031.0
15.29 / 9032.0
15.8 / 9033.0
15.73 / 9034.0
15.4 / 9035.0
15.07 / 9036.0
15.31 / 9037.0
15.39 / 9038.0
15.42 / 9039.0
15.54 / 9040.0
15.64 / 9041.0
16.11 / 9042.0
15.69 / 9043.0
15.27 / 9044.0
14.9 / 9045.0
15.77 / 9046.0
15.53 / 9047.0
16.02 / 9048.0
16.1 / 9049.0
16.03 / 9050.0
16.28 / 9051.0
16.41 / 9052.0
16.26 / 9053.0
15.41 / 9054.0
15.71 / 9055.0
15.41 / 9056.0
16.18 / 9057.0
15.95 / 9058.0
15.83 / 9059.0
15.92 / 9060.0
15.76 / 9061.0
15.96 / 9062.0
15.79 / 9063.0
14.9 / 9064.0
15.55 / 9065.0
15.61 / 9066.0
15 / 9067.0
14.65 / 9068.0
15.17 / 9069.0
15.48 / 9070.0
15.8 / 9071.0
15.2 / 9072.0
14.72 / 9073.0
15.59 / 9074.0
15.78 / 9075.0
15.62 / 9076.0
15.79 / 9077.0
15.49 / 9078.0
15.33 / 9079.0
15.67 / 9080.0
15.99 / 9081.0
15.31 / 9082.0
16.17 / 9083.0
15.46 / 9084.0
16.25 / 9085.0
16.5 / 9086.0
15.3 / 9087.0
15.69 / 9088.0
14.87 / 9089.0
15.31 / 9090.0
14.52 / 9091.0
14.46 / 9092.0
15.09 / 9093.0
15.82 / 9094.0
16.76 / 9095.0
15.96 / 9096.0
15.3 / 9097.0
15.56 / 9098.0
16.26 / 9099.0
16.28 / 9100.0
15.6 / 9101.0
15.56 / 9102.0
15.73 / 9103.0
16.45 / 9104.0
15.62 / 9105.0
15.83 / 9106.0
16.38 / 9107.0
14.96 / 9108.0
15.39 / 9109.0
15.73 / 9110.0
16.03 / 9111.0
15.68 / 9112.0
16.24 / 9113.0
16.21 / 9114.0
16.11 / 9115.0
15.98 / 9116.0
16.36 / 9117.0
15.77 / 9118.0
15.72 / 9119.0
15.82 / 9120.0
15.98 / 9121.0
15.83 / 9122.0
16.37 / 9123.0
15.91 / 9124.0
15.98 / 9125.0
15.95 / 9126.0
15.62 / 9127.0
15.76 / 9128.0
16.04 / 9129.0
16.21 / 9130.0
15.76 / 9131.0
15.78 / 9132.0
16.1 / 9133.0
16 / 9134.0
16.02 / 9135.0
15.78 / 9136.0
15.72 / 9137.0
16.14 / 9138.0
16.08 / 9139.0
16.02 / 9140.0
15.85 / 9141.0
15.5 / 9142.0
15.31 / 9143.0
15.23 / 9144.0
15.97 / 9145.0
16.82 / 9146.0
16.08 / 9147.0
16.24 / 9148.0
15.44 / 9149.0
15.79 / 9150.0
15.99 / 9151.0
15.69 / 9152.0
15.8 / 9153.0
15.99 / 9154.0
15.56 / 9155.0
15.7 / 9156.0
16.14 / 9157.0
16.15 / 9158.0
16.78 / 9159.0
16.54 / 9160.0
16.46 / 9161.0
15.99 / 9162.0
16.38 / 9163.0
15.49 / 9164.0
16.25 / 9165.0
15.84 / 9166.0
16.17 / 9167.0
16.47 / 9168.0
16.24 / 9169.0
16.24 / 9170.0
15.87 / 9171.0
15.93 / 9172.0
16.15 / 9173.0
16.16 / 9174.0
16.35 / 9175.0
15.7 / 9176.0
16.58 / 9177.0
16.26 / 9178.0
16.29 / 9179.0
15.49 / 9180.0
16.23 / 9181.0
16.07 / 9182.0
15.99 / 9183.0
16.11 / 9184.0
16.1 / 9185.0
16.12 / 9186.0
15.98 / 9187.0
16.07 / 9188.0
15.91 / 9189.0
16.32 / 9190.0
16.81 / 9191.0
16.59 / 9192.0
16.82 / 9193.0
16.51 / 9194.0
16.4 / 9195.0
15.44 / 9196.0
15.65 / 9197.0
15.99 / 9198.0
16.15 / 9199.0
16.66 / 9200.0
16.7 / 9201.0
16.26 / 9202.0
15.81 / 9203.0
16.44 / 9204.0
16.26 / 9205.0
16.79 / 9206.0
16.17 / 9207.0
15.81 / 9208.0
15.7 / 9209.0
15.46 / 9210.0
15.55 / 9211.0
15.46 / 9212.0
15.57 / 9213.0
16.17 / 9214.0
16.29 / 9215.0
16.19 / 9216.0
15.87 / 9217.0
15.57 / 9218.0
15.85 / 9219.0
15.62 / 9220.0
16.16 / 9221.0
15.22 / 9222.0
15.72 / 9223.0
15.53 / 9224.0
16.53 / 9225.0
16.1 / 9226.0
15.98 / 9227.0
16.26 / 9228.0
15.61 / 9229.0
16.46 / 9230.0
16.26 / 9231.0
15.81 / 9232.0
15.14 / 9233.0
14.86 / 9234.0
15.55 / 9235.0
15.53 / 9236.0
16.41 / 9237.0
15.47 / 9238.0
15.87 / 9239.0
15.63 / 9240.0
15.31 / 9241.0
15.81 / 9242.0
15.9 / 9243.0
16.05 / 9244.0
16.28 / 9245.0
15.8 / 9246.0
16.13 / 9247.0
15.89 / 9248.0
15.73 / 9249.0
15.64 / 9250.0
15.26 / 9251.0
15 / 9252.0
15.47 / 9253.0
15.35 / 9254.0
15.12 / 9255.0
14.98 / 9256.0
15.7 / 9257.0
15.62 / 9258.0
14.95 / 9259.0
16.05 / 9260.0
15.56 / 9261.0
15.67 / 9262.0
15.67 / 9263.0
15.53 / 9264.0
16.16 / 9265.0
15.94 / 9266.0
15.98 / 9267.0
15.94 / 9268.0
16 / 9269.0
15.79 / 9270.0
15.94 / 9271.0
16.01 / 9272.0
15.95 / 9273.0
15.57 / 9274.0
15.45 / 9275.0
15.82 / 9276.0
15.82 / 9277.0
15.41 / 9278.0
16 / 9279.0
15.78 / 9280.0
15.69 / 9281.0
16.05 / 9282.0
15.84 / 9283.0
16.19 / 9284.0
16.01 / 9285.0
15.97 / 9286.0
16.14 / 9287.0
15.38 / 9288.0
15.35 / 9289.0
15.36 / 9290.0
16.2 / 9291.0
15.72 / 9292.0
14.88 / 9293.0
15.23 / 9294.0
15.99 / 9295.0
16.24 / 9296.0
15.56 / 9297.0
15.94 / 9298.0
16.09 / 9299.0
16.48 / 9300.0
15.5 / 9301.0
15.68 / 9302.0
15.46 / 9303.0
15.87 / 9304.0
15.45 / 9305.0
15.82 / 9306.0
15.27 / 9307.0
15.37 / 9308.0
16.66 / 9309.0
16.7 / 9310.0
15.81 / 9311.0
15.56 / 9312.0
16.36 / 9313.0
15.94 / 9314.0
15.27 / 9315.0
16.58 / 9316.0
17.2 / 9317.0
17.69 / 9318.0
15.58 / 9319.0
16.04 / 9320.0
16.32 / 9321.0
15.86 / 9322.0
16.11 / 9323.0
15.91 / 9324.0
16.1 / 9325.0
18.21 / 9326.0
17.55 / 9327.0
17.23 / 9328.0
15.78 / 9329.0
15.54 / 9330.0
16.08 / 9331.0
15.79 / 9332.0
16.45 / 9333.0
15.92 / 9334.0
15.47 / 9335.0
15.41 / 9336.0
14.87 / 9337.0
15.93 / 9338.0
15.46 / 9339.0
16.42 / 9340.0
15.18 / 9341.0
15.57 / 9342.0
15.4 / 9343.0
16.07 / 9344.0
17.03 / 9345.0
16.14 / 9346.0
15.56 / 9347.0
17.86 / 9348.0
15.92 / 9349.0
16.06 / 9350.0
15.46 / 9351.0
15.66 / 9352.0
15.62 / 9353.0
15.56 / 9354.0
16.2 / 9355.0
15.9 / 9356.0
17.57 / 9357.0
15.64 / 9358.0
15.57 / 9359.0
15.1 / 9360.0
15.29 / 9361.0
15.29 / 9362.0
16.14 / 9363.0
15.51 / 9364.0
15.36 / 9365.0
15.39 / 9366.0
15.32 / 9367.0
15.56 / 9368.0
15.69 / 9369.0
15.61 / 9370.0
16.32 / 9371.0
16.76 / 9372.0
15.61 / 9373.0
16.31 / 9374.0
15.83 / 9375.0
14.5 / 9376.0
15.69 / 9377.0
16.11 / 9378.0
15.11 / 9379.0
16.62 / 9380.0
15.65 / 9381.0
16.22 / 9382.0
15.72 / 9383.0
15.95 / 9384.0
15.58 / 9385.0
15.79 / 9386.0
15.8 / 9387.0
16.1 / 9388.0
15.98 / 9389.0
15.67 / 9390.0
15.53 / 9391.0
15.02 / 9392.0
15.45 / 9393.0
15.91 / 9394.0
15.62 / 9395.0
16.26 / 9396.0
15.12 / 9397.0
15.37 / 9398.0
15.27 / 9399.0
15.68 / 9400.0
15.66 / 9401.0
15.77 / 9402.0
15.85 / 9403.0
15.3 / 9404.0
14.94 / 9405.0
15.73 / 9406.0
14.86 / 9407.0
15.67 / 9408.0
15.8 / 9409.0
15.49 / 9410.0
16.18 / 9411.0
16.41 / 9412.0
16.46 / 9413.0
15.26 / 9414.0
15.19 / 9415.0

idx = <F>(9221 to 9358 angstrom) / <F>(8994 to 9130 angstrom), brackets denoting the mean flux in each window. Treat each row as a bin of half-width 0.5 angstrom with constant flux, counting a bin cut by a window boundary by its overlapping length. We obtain 1.02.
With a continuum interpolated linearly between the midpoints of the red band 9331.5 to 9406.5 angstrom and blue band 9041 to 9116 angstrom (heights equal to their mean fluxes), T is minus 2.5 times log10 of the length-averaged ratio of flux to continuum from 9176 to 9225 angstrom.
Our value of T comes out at -0.02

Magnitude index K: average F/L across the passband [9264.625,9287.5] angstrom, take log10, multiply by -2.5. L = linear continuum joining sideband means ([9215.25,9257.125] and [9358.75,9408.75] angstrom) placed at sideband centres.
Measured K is -0.012 mag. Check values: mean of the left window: 15.7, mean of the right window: 15.6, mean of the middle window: 15.9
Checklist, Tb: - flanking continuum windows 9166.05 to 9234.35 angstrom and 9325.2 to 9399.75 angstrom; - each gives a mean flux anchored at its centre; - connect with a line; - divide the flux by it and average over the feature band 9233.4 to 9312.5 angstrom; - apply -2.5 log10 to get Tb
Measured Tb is 0.02 mag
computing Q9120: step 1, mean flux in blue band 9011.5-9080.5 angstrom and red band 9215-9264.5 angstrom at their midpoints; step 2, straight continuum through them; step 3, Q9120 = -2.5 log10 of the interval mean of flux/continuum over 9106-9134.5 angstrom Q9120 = -0.03 mag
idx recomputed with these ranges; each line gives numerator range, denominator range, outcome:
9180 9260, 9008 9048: 1.04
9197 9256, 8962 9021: 1.04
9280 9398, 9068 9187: 1.00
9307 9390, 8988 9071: 1.03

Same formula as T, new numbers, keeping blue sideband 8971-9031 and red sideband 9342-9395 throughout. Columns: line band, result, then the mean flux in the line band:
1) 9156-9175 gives -0.05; 16.2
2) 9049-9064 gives -0.04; 15.9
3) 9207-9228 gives -0.02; 15.8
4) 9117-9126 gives -0.04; 15.9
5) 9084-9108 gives -0.02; 15.7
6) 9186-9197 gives -0.05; 16.2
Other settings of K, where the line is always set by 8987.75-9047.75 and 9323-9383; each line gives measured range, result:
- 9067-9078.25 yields 0.00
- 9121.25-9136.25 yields -0.03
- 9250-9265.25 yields 0.02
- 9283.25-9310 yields 0.00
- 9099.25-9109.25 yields -0.02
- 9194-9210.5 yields -0.03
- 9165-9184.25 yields -0.04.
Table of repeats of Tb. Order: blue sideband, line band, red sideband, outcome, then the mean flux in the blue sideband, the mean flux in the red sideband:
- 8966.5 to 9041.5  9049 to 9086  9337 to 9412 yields -0.03 mag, 15.2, 15.8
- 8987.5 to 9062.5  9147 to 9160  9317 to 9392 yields -0.02 mag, 15.4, 15.9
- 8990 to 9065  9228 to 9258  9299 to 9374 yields 0.01 mag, 15.4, 16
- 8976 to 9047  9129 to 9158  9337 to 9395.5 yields -0.03 mag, 15.3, 15.8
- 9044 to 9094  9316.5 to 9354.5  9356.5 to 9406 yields -0.03 mag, 15.6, 15.7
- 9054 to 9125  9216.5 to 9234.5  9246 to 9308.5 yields -0.01 mag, 15.7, 15.7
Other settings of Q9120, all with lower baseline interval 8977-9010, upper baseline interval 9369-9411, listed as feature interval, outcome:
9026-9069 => -0.015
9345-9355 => -0.027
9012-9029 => 0.014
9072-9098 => -0.011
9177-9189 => -0.041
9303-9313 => -0.016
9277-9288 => -0.020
